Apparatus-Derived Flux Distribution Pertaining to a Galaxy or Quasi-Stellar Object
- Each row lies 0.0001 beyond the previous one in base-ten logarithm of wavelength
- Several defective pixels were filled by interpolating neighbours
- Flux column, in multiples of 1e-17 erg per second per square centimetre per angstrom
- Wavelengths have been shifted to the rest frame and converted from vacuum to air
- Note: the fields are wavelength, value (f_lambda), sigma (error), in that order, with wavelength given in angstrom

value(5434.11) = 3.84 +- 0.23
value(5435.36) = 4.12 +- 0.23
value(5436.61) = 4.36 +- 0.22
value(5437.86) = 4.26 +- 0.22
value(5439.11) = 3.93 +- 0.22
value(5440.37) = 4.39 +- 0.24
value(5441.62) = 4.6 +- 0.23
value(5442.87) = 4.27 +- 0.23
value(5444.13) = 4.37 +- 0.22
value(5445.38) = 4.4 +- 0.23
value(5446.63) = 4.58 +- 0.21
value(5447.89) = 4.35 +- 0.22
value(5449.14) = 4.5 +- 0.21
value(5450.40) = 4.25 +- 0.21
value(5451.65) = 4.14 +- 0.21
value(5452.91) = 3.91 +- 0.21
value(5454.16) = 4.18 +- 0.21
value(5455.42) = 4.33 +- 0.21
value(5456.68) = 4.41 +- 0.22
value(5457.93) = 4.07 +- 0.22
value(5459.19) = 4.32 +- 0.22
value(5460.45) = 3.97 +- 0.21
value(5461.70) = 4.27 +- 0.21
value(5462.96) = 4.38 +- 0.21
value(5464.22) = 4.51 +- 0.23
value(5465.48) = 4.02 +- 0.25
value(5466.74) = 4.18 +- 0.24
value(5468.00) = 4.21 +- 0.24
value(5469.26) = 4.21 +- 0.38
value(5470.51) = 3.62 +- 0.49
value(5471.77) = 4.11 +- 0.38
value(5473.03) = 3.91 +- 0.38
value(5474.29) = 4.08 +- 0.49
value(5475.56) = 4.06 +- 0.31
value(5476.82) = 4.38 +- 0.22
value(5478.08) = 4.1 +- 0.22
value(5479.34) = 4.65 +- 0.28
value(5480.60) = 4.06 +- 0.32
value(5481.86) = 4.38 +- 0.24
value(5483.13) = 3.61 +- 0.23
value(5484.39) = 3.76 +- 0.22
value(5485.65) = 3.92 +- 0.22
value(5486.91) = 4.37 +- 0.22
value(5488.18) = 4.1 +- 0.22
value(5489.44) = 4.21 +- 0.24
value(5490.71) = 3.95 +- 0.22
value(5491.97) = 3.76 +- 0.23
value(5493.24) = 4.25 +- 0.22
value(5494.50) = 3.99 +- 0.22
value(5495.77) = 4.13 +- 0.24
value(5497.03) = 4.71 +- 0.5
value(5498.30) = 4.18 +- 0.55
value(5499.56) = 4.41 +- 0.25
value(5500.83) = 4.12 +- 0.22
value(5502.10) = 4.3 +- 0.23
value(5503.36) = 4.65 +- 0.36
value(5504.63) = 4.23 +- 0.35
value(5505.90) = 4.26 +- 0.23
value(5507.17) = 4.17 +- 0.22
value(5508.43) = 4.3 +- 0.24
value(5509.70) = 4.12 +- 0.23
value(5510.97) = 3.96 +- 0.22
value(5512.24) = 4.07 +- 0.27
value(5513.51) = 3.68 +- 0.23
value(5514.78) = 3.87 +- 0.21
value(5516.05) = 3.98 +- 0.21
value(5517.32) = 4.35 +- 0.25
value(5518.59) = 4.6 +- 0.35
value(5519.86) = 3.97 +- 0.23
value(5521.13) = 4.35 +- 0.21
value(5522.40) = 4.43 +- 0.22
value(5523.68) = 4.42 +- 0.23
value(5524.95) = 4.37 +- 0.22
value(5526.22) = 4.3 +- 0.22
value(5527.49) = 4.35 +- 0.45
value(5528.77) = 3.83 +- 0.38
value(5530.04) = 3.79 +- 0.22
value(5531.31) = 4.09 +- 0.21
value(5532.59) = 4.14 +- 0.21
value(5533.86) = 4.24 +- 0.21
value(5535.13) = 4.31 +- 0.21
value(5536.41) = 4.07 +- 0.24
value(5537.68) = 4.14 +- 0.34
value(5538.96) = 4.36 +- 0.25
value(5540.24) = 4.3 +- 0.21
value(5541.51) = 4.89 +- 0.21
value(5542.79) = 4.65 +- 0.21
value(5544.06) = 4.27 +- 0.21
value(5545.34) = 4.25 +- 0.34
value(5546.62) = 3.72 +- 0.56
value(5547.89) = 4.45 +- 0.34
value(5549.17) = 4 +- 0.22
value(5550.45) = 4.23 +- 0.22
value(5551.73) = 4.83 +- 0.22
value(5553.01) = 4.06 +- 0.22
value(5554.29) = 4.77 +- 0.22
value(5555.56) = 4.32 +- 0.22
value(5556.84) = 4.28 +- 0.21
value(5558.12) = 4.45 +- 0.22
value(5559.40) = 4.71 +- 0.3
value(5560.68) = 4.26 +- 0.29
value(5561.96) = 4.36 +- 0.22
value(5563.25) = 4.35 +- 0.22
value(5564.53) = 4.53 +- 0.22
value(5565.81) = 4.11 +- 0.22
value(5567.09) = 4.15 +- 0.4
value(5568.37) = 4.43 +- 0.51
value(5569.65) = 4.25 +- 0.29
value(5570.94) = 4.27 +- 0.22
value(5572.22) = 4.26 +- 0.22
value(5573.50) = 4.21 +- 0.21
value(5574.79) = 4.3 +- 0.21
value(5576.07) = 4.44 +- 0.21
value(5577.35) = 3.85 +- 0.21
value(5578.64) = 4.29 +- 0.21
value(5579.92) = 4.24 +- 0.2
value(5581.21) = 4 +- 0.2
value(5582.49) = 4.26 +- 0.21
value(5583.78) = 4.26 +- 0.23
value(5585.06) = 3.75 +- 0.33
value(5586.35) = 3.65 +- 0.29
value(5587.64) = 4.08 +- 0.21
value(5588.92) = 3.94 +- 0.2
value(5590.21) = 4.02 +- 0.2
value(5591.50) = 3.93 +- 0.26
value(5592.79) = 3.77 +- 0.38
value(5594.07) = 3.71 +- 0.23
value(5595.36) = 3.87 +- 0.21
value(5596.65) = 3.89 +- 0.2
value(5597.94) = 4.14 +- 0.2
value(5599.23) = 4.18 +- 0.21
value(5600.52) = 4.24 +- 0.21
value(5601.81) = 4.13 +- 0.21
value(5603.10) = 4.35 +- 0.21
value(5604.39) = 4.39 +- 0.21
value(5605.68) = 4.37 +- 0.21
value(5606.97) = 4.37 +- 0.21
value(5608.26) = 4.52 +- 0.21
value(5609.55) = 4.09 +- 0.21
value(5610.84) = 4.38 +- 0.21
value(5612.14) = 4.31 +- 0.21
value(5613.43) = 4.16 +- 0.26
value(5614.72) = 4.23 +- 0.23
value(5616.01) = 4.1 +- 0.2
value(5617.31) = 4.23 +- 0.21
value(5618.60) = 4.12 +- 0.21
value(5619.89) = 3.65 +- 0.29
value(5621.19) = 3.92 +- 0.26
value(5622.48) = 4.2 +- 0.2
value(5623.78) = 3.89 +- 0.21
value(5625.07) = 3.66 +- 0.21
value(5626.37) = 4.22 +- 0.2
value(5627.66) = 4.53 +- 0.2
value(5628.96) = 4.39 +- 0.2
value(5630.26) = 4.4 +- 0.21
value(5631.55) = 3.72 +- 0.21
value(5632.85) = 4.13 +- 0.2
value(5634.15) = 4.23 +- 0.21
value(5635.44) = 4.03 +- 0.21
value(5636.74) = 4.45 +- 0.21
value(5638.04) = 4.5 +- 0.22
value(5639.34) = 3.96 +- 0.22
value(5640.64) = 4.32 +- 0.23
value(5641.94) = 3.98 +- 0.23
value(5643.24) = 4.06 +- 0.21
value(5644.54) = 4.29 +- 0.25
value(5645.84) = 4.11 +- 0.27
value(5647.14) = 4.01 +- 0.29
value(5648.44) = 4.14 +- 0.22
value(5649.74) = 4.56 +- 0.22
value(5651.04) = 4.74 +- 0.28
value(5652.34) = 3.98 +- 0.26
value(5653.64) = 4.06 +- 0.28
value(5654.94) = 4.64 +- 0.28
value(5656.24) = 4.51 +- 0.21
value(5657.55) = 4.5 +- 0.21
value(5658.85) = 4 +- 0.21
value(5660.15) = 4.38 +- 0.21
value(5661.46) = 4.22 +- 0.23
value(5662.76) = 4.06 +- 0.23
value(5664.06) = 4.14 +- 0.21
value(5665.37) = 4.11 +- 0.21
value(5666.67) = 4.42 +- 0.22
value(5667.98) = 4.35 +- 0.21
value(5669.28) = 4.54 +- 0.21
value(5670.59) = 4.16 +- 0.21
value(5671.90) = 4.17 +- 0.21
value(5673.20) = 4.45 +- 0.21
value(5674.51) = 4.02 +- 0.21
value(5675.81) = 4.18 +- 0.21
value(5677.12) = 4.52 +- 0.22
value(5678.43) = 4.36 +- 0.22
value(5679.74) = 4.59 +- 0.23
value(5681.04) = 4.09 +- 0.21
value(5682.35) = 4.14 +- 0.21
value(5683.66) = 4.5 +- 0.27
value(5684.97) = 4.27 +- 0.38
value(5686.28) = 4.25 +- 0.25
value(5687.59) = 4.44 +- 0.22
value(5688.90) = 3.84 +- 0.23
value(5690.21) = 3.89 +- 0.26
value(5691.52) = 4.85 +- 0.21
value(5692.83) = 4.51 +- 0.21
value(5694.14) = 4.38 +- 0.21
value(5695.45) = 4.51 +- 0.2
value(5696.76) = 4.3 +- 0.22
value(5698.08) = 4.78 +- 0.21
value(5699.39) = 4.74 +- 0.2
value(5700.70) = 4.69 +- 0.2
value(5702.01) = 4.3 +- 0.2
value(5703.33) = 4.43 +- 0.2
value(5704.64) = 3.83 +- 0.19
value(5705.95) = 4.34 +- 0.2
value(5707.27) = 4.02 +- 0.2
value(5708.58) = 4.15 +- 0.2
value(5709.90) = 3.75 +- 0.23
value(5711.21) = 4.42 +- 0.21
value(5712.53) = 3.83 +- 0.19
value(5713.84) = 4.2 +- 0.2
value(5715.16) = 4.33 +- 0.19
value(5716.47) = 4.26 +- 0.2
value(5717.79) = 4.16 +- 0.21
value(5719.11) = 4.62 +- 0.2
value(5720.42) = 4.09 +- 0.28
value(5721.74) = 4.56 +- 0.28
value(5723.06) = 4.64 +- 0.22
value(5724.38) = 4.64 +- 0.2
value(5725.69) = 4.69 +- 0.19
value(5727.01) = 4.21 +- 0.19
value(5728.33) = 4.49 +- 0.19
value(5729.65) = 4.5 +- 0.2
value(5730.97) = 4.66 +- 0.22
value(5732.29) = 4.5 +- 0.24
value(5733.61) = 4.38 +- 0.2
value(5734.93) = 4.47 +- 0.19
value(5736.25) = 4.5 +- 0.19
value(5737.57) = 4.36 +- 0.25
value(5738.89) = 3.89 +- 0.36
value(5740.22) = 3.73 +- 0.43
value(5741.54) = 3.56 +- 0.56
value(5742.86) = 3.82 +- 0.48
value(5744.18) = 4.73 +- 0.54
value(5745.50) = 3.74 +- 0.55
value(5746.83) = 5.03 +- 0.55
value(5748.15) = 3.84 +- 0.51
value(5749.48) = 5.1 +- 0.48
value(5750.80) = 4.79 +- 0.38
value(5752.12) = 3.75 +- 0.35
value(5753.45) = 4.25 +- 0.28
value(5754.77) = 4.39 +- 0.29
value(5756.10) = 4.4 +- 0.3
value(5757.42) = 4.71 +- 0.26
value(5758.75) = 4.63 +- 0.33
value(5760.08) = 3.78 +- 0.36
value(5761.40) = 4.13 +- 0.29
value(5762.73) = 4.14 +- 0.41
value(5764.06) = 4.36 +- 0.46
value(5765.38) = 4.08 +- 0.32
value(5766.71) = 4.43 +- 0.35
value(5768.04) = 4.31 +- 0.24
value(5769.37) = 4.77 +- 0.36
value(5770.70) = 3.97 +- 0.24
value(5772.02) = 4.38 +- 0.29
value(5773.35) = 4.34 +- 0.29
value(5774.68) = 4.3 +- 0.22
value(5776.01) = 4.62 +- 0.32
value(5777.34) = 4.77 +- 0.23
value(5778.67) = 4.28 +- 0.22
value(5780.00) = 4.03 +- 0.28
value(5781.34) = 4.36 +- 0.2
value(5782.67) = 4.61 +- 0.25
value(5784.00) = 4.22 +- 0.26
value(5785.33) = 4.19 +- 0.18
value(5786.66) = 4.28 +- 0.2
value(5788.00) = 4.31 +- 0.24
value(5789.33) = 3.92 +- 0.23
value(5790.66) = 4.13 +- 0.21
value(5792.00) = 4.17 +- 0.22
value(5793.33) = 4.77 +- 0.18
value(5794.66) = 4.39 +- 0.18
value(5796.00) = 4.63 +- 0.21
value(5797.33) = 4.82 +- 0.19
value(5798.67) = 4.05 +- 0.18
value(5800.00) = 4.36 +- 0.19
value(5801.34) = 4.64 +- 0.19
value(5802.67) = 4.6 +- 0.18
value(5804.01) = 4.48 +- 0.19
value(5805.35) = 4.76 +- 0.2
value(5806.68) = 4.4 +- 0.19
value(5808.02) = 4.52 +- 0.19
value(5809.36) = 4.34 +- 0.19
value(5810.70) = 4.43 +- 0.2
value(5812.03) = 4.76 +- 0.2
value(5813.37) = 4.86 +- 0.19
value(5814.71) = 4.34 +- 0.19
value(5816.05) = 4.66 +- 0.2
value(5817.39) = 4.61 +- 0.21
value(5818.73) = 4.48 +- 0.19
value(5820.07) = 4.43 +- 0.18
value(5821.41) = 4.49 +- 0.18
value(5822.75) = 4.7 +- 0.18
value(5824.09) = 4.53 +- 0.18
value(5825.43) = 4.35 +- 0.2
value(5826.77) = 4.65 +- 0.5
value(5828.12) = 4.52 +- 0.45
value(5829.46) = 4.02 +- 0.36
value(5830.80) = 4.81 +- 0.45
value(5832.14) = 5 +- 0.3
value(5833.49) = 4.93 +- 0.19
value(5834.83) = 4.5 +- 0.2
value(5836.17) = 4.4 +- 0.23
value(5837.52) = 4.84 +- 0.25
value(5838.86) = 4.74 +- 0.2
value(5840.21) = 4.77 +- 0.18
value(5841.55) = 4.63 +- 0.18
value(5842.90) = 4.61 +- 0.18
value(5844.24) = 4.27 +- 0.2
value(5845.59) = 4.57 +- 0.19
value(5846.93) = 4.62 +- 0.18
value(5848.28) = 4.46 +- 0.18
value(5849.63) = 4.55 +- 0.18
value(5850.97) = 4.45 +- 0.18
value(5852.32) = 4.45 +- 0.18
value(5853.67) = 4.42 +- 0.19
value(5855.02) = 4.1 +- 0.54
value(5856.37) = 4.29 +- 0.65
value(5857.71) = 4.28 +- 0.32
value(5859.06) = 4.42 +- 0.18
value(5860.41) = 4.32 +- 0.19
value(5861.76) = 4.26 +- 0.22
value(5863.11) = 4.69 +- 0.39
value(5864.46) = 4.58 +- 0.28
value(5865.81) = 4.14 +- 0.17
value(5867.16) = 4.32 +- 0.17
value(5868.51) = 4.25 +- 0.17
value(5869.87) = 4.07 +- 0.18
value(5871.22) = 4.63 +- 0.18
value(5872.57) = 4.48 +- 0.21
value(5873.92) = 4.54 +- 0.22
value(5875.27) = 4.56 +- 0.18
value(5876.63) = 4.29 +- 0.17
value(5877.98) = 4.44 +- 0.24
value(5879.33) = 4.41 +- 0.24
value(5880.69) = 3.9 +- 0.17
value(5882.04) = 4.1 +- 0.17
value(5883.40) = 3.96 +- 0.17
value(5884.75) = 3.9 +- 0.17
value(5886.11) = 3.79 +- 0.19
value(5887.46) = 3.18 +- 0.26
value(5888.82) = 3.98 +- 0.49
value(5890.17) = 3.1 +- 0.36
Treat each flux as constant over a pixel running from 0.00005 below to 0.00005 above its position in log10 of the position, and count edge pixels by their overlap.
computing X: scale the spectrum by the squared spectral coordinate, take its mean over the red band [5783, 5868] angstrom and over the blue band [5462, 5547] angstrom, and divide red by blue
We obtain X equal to 1.2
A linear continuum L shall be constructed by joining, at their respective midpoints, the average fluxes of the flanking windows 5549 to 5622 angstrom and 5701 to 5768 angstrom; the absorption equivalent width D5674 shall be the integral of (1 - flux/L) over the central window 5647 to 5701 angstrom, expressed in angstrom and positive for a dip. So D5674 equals -1.0 angstrom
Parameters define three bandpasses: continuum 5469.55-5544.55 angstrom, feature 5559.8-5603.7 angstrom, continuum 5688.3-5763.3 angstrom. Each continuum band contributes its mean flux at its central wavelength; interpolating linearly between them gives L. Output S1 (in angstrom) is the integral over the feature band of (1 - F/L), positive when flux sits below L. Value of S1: 1.0 angstrom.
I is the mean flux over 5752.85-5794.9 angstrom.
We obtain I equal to 4.33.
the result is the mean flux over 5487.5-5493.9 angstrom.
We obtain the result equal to 4.05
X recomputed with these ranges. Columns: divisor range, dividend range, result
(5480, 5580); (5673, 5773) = 1.09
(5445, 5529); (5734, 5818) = 1.16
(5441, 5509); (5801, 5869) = 1.22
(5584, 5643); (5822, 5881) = 1.18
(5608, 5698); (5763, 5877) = 1.11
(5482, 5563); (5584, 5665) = 1.02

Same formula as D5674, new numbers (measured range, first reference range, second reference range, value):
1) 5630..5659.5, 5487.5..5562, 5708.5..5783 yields 0.4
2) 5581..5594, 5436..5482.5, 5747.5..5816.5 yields 1.0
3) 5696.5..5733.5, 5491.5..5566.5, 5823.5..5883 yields 0.1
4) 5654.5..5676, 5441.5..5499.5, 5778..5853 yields 0.4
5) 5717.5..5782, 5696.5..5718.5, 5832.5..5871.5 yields -0.3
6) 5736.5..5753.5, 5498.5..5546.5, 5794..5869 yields 0.9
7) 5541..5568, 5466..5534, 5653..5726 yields -1.0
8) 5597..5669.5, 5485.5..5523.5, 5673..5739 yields 1.2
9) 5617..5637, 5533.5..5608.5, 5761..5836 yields 0.8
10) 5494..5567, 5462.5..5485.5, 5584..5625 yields -2.9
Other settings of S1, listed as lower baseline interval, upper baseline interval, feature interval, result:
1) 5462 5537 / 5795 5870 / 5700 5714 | 0.6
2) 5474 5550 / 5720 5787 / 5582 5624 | 1.5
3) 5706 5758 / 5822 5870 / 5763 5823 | -0.3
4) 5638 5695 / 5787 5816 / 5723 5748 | 0.3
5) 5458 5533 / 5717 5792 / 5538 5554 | -0.6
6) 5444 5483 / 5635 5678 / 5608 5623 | 0.4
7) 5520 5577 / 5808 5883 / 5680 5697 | 0.3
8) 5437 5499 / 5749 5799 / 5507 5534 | 0.4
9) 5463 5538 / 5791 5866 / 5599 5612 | -0.1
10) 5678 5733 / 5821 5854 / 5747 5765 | 0.4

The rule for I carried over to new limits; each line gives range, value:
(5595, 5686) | 4.22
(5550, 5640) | 4.19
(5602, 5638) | 4.19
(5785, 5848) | 4.52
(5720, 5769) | 4.33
